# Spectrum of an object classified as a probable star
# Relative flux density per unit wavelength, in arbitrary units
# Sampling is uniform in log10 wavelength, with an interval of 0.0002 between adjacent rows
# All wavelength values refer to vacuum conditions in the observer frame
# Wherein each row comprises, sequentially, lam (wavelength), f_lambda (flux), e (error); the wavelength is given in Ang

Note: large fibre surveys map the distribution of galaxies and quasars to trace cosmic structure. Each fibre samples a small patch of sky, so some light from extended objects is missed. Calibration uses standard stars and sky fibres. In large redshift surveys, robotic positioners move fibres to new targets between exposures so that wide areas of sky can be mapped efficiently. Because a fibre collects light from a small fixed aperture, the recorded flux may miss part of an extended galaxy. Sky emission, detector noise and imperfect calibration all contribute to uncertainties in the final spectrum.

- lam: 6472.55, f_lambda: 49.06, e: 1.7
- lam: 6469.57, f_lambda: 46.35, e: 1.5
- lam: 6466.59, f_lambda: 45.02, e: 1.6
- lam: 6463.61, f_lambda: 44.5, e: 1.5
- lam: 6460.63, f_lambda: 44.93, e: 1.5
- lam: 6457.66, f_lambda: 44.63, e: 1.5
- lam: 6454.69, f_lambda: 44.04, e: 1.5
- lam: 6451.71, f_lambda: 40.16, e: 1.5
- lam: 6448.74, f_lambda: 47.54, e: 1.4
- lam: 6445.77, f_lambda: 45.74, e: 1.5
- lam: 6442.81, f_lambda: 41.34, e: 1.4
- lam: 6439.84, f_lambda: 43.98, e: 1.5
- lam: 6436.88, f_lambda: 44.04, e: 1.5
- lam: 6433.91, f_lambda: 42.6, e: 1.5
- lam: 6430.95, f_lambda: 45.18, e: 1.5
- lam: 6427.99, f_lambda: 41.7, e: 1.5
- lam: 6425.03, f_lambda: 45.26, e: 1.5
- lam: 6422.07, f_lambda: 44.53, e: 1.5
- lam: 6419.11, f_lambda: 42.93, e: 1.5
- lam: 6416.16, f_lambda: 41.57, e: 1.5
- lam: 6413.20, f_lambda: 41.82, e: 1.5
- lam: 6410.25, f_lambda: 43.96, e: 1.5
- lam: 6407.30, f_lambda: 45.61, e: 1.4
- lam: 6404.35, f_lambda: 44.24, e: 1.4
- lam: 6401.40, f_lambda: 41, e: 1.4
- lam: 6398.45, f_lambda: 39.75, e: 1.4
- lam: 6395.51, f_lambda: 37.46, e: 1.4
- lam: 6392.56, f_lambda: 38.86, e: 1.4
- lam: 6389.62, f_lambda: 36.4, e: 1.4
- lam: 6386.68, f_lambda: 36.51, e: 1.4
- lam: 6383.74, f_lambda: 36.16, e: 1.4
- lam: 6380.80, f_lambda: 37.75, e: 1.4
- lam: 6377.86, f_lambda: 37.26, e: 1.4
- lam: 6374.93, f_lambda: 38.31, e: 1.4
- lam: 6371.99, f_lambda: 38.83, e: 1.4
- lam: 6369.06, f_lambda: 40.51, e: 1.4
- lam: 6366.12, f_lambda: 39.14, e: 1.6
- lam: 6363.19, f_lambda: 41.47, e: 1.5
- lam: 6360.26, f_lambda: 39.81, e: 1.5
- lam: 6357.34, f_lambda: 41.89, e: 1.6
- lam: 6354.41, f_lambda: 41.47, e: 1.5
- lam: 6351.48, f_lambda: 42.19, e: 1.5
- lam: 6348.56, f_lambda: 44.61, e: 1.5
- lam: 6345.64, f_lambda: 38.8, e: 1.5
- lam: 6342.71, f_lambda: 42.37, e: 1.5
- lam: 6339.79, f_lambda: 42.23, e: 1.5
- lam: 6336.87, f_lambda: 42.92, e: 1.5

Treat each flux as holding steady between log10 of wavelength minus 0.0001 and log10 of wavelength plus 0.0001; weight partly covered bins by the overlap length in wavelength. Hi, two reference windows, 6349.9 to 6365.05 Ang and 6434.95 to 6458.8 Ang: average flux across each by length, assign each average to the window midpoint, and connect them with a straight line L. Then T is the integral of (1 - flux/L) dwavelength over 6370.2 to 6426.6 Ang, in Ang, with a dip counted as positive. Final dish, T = 2.8 Ang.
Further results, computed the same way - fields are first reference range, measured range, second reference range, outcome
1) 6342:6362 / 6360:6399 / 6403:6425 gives 3.76 Ang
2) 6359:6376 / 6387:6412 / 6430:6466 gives 0.44 Ang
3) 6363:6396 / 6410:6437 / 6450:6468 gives -1.29 Ang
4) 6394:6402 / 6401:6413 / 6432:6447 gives -1.07 Ang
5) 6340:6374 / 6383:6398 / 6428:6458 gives 1.71 Ang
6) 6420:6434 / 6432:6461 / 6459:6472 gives 0.54 Ang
